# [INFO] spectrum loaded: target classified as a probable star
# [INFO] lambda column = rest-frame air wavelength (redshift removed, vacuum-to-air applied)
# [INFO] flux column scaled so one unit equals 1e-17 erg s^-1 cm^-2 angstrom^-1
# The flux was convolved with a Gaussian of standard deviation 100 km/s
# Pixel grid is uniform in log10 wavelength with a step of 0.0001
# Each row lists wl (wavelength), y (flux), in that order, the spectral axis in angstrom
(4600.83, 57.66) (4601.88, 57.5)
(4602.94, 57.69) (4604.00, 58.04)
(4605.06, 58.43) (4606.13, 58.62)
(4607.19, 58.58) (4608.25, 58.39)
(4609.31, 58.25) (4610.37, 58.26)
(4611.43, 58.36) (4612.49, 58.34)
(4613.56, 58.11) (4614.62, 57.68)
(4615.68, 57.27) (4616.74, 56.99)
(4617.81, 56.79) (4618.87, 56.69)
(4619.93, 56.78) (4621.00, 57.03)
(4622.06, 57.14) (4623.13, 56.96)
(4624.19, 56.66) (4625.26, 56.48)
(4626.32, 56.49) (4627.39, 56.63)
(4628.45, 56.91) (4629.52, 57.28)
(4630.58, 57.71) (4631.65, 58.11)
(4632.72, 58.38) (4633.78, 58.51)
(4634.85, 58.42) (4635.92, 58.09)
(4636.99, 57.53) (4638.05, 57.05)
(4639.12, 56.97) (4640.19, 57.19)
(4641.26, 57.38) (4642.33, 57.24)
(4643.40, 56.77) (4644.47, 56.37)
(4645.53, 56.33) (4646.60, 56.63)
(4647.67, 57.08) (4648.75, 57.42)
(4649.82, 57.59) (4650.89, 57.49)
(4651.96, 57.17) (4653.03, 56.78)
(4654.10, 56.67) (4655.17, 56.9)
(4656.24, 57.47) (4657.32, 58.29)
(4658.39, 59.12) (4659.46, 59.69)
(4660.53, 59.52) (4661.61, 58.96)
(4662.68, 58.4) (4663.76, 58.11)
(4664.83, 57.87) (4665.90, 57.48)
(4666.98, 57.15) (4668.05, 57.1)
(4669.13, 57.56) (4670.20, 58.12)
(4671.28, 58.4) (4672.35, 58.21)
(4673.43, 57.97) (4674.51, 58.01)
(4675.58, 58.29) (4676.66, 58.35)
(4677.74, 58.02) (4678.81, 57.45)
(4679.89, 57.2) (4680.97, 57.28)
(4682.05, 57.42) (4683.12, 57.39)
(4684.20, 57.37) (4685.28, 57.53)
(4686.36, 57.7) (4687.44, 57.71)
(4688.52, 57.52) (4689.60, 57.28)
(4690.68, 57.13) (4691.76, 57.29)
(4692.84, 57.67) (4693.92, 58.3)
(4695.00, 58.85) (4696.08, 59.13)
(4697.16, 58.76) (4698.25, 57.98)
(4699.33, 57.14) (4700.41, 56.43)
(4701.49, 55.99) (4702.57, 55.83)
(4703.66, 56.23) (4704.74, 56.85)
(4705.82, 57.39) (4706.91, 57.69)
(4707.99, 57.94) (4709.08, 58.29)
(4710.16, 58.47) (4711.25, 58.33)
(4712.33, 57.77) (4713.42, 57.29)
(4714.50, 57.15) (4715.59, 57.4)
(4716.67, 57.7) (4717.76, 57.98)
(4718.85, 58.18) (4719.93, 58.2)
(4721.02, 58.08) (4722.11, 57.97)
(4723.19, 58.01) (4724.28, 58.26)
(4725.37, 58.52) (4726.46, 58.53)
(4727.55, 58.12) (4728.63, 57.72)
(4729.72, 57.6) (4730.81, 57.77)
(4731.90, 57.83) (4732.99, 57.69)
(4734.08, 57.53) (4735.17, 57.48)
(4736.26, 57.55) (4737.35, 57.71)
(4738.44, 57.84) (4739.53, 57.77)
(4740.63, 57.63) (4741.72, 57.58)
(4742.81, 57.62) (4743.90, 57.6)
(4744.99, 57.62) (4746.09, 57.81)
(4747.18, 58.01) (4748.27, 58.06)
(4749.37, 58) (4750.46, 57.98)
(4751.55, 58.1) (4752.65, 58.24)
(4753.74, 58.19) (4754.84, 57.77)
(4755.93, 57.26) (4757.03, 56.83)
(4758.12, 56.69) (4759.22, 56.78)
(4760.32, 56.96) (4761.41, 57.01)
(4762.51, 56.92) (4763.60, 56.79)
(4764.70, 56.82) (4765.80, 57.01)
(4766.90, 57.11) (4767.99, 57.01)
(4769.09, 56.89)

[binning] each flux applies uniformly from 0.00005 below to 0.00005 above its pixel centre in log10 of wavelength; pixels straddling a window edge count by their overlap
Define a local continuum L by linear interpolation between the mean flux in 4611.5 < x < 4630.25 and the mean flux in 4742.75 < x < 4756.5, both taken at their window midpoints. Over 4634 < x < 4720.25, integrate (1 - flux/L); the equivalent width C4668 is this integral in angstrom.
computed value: -0.3 angstrom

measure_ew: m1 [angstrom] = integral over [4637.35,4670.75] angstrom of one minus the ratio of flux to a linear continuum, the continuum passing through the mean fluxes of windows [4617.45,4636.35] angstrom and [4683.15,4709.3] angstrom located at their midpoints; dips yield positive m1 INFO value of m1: -0.1 angstrom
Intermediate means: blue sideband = 57.3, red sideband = 57.5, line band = 57.5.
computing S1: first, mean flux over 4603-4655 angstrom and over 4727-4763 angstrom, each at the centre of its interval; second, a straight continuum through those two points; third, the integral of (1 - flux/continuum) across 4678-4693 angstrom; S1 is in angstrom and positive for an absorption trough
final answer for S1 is 0.0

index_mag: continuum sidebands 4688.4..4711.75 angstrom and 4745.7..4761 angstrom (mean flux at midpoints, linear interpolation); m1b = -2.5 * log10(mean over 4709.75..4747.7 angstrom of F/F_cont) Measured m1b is 0.00 mag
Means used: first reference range 57.6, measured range 57.8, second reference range 57.6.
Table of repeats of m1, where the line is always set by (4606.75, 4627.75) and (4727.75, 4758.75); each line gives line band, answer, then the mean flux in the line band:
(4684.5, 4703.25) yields 0.0 angstrom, 57.5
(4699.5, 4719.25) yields 0.1 angstrom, 57.4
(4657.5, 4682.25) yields -0.2 angstrom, 58.1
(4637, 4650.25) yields 0.1 angstrom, 57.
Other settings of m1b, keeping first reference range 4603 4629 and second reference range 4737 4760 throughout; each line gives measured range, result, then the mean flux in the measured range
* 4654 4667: -0.012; 58.2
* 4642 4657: 0.010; 57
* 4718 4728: -0.011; 58.2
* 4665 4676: -0.006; 57.8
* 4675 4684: -0.003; 57.7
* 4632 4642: -0.004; 57.7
